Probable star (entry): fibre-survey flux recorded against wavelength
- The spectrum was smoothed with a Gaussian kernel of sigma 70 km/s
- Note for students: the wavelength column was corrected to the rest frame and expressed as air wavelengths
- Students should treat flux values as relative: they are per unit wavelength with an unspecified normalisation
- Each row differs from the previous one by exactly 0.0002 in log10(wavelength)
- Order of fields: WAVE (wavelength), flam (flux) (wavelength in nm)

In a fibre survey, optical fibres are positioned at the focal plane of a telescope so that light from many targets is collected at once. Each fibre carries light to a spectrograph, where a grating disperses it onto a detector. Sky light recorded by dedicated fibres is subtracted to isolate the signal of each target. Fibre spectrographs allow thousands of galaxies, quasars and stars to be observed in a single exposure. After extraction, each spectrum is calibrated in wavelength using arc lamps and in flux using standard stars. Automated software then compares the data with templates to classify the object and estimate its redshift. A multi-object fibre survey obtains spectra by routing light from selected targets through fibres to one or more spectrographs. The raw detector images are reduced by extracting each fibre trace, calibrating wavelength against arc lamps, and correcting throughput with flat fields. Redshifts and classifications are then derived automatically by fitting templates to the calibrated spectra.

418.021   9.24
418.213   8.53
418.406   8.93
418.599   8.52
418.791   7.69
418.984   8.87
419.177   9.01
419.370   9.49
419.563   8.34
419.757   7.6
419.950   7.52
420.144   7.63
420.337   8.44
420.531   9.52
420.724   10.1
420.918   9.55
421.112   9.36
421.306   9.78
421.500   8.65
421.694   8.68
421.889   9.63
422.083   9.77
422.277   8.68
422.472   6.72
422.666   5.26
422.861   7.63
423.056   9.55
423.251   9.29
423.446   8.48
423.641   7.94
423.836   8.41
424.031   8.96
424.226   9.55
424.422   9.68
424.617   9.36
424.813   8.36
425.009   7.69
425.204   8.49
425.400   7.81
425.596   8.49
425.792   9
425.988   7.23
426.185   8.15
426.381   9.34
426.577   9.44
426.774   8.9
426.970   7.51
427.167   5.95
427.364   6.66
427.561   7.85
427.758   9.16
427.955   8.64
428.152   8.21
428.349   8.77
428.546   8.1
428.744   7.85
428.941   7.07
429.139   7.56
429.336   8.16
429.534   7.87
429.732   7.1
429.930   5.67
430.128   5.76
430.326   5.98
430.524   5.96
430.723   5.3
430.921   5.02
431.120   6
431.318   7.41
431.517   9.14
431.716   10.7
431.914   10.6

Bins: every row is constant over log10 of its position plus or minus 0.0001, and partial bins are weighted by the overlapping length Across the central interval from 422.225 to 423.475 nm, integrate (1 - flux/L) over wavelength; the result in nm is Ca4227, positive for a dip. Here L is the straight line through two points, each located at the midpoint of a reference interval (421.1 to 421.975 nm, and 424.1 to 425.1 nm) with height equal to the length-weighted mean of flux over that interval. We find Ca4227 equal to 0.16 nm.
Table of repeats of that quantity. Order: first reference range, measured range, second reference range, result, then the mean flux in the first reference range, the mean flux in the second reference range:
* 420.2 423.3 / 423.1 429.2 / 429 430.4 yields -0.482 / 8.76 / 6.89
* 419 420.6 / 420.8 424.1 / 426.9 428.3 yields -0.162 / 8.44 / 7.75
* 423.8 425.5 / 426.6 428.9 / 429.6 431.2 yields -0.263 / 8.71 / 5.89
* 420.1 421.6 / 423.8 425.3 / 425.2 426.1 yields -0.076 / 9.19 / 8.17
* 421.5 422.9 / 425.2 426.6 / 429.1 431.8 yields -0.159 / 8.11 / 6.94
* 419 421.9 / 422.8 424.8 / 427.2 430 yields -0.116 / 8.86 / 7.74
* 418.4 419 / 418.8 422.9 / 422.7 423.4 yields -0.071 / 8.4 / 8.47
